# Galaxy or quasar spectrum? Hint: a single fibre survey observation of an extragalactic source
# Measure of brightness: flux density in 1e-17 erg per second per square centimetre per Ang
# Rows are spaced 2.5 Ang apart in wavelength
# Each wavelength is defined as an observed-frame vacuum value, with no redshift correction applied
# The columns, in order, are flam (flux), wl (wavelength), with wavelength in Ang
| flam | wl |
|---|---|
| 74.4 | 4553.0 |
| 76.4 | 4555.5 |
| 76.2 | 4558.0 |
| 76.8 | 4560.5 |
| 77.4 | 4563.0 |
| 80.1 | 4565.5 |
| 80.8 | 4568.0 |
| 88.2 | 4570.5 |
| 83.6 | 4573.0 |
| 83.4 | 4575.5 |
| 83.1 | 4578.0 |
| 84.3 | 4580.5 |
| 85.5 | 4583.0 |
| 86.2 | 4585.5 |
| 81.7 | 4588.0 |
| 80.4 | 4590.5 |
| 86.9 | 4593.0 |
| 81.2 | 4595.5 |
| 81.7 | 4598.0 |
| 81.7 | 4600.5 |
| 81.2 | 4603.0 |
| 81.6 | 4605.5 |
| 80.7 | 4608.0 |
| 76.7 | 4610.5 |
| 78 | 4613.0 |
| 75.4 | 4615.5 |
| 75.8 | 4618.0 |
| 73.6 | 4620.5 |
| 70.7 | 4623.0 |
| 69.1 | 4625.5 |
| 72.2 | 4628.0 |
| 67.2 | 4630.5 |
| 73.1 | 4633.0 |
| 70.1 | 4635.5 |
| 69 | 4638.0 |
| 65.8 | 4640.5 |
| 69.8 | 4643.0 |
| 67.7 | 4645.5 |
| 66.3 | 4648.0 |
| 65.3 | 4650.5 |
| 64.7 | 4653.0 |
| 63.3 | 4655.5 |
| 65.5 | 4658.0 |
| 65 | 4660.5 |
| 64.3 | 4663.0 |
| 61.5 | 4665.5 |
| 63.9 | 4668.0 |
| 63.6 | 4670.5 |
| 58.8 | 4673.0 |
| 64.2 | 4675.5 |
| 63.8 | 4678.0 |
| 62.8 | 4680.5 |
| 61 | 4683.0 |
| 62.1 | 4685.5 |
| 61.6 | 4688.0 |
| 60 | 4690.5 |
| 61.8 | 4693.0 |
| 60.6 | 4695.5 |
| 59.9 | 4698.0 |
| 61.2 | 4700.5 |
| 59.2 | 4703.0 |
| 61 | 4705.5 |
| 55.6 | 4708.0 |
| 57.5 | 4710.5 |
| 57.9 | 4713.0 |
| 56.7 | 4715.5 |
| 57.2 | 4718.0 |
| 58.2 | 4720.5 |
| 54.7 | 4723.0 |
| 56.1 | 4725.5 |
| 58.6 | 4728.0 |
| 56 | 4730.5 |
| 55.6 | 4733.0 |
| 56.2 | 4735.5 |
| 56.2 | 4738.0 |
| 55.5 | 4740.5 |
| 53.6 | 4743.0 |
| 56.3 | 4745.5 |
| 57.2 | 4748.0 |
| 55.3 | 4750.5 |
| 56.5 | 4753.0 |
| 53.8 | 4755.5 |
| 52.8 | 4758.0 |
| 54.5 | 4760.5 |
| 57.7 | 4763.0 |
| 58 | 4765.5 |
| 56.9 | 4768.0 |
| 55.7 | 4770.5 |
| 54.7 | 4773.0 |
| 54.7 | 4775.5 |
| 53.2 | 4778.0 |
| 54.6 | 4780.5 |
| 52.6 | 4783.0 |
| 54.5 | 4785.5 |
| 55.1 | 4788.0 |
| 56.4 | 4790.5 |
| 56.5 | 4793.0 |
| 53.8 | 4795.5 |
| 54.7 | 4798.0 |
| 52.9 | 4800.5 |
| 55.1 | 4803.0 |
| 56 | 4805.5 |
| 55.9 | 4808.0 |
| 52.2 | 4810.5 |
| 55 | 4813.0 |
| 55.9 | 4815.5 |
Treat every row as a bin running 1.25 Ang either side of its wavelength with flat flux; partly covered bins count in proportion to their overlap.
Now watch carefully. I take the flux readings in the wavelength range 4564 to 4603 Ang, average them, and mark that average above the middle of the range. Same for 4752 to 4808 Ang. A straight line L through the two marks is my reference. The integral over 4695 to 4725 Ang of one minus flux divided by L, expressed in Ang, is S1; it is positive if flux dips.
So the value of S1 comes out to 3.2 Ang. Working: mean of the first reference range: 83.1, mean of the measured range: 58.2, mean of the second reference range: 55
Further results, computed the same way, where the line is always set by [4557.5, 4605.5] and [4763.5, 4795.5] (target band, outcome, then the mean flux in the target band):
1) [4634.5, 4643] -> 0.7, 68.5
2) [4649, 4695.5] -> 4.6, 62.9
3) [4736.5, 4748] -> 0.9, 55.6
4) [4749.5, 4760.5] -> 0.8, 54.6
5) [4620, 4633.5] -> 0.9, 70.7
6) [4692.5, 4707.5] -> 1.3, 60.3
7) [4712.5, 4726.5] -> 1.5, 56.8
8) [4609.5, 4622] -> 0.3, 75.8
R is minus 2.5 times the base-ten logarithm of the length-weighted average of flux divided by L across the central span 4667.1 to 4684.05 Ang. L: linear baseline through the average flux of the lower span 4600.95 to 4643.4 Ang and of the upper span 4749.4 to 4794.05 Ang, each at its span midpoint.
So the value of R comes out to 0.08 mag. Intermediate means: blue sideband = 73.8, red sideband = 55.2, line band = 62.6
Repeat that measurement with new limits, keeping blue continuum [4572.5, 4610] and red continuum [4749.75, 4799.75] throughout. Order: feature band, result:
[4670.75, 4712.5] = 0.12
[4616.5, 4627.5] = 0.08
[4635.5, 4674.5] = 0.13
